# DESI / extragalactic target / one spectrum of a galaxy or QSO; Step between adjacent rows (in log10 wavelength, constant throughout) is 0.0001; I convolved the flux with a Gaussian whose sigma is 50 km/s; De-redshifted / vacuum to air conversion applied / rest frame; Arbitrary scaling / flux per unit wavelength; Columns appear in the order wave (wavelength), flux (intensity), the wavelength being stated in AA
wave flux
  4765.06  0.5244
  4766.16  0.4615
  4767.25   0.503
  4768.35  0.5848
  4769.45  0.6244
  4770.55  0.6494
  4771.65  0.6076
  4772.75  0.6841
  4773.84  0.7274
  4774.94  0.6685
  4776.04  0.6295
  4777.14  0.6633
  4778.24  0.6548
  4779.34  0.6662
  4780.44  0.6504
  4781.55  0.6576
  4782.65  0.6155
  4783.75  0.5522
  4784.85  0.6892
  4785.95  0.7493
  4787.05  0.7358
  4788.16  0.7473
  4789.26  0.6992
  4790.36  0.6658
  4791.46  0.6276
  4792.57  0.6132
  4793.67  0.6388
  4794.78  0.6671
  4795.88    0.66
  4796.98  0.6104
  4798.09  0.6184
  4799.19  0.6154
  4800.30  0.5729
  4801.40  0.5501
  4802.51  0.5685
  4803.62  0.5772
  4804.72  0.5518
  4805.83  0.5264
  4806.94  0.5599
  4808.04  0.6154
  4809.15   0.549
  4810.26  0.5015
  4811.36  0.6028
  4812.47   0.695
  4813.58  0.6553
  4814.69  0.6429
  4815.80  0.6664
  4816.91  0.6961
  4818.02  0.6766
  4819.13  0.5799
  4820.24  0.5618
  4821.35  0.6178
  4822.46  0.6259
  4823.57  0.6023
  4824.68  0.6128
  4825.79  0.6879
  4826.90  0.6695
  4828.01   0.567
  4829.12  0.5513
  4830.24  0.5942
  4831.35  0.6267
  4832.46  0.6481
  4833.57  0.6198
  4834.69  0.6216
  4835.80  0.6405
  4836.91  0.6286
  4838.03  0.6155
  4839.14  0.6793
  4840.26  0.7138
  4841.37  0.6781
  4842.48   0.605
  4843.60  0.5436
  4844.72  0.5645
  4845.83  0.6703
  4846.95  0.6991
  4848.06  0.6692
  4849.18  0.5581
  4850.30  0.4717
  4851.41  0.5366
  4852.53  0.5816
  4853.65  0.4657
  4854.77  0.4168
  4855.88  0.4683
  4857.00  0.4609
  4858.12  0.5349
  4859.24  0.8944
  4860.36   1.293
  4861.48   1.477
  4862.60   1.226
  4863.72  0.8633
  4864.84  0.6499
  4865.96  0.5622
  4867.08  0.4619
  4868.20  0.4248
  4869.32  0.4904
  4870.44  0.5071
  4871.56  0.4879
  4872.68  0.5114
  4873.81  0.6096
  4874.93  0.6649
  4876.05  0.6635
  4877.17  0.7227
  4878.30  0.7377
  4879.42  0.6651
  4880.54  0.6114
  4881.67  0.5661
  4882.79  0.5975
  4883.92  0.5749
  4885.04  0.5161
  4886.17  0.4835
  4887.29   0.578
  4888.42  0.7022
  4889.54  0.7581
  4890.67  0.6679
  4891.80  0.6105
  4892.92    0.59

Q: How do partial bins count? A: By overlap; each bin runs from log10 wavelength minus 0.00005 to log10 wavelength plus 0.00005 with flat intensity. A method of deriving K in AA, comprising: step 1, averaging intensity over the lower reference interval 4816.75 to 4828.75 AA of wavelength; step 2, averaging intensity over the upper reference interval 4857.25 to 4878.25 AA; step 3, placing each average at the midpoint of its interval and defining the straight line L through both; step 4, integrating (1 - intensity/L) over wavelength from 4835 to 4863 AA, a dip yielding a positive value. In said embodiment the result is 0.1 AA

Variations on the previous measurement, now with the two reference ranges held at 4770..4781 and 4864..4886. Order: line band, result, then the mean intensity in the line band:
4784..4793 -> -0.5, 0.687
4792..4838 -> 1.2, 0.612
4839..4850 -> -0.5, 0.632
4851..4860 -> 0.5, 0.561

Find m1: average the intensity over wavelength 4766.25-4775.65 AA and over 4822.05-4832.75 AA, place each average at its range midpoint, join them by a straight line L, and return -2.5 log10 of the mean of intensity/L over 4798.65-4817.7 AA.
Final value 0.04 mag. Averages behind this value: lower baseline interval 0.623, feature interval 0.598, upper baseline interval 0.618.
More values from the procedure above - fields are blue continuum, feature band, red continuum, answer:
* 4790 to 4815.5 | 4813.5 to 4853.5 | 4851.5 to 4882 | 0.02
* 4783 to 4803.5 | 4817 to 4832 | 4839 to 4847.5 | 0.04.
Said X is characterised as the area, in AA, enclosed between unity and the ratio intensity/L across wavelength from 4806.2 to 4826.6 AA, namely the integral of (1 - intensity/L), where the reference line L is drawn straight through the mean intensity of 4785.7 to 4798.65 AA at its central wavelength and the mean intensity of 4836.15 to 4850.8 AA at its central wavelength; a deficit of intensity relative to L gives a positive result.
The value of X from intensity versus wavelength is 0.9 AA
